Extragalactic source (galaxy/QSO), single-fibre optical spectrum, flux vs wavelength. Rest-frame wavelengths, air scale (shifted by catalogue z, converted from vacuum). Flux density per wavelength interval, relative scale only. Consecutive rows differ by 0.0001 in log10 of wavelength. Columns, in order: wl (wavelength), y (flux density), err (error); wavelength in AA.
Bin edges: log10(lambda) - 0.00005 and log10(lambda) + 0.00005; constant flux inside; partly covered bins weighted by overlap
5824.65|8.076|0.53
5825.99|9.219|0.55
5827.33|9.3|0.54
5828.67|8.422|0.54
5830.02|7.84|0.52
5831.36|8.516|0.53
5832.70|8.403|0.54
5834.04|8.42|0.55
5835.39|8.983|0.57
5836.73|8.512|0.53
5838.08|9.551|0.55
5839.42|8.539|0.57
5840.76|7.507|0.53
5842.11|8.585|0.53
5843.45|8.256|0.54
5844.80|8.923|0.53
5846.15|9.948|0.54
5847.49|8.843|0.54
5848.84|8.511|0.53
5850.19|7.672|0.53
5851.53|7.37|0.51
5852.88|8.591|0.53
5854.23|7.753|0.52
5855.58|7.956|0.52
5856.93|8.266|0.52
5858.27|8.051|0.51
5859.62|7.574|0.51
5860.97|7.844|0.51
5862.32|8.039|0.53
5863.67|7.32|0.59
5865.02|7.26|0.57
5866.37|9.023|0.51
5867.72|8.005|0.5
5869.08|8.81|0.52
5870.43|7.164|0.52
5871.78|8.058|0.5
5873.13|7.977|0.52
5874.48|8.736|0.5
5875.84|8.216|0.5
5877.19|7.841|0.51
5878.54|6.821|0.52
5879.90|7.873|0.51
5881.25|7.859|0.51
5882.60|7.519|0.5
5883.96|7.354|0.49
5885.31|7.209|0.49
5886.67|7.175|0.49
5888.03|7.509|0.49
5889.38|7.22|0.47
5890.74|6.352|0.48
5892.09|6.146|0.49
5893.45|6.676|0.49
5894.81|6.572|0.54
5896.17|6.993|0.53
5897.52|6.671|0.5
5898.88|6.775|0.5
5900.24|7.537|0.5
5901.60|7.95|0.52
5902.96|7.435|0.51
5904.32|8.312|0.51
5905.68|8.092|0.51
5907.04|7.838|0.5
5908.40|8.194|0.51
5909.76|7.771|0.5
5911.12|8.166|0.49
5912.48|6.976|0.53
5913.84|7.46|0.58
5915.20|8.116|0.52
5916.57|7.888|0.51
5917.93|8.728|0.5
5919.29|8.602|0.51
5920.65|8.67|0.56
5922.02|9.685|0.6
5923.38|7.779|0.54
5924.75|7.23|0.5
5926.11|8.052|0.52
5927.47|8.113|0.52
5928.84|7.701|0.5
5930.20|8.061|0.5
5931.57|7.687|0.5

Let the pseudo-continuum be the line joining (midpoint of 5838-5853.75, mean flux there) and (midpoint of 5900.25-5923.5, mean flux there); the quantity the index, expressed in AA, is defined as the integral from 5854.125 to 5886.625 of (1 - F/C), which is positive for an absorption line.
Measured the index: 1.9 AA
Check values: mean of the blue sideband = 8.48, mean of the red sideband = 8.09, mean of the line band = 7.84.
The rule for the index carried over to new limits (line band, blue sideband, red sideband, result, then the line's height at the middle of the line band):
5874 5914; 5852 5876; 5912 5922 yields 3.4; 8.12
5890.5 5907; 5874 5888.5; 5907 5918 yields 1.3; 7.76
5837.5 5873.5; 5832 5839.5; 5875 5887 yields 0.2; 8.23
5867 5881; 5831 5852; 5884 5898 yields -0.9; 7.45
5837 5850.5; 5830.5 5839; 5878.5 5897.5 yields -0.4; 8.44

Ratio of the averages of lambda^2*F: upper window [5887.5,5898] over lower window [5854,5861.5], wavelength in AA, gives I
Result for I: 0.86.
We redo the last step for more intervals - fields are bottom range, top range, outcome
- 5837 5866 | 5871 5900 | 0.90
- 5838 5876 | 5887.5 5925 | 0.95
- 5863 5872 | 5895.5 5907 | 0.95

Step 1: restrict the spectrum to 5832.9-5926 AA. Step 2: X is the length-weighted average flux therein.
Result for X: 7.9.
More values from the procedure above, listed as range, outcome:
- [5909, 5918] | 7.82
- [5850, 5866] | 7.84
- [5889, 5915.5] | 7.35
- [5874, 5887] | 7.65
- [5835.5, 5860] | 8.38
